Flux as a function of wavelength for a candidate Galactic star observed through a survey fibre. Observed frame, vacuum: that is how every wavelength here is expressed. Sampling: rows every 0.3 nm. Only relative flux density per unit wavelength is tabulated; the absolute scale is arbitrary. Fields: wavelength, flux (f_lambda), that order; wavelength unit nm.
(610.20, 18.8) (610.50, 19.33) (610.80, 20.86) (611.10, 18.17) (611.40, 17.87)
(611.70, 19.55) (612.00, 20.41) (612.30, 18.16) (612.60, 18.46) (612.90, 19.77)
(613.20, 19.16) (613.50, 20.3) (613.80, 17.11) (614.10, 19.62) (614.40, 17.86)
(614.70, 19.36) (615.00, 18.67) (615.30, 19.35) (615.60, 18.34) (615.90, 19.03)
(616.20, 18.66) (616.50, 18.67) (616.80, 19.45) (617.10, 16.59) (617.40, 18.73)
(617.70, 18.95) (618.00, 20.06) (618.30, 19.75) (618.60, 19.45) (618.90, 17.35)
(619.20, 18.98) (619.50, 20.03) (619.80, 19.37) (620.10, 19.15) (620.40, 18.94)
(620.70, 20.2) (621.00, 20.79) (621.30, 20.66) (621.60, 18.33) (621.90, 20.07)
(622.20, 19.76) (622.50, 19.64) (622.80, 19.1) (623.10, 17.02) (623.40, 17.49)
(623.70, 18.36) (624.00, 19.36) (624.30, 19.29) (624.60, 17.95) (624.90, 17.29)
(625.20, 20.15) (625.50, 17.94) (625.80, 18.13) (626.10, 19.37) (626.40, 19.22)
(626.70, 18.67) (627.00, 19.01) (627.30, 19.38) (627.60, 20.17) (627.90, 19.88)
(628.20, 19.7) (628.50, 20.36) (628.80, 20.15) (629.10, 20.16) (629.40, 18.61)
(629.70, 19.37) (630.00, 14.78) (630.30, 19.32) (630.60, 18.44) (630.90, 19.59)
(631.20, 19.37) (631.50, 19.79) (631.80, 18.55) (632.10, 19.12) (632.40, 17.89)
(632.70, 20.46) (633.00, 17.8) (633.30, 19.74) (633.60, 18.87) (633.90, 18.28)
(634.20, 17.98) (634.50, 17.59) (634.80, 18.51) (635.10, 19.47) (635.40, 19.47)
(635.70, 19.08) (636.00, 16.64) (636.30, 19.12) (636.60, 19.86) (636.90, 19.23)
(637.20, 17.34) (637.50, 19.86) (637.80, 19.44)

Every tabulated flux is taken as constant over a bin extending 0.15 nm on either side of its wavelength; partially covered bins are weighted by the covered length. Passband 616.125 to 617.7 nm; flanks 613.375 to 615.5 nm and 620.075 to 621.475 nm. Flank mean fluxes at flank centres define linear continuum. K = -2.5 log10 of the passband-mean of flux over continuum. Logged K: 0.05 mag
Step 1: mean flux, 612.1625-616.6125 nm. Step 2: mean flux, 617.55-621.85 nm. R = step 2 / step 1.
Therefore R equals 1.0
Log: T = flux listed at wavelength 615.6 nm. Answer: 18.34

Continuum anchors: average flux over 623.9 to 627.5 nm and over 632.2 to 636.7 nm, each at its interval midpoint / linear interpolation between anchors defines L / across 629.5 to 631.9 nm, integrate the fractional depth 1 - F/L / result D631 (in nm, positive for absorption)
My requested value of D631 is 0.014 nm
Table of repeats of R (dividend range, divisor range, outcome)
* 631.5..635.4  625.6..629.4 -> 0.96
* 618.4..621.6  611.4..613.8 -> 1.01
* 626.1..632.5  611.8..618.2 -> 1.01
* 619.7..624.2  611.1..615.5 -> 1.01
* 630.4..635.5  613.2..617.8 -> 1.01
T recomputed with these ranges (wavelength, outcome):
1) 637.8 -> 19.44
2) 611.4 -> 17.87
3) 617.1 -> 16.59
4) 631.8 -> 18.55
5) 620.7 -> 20.2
